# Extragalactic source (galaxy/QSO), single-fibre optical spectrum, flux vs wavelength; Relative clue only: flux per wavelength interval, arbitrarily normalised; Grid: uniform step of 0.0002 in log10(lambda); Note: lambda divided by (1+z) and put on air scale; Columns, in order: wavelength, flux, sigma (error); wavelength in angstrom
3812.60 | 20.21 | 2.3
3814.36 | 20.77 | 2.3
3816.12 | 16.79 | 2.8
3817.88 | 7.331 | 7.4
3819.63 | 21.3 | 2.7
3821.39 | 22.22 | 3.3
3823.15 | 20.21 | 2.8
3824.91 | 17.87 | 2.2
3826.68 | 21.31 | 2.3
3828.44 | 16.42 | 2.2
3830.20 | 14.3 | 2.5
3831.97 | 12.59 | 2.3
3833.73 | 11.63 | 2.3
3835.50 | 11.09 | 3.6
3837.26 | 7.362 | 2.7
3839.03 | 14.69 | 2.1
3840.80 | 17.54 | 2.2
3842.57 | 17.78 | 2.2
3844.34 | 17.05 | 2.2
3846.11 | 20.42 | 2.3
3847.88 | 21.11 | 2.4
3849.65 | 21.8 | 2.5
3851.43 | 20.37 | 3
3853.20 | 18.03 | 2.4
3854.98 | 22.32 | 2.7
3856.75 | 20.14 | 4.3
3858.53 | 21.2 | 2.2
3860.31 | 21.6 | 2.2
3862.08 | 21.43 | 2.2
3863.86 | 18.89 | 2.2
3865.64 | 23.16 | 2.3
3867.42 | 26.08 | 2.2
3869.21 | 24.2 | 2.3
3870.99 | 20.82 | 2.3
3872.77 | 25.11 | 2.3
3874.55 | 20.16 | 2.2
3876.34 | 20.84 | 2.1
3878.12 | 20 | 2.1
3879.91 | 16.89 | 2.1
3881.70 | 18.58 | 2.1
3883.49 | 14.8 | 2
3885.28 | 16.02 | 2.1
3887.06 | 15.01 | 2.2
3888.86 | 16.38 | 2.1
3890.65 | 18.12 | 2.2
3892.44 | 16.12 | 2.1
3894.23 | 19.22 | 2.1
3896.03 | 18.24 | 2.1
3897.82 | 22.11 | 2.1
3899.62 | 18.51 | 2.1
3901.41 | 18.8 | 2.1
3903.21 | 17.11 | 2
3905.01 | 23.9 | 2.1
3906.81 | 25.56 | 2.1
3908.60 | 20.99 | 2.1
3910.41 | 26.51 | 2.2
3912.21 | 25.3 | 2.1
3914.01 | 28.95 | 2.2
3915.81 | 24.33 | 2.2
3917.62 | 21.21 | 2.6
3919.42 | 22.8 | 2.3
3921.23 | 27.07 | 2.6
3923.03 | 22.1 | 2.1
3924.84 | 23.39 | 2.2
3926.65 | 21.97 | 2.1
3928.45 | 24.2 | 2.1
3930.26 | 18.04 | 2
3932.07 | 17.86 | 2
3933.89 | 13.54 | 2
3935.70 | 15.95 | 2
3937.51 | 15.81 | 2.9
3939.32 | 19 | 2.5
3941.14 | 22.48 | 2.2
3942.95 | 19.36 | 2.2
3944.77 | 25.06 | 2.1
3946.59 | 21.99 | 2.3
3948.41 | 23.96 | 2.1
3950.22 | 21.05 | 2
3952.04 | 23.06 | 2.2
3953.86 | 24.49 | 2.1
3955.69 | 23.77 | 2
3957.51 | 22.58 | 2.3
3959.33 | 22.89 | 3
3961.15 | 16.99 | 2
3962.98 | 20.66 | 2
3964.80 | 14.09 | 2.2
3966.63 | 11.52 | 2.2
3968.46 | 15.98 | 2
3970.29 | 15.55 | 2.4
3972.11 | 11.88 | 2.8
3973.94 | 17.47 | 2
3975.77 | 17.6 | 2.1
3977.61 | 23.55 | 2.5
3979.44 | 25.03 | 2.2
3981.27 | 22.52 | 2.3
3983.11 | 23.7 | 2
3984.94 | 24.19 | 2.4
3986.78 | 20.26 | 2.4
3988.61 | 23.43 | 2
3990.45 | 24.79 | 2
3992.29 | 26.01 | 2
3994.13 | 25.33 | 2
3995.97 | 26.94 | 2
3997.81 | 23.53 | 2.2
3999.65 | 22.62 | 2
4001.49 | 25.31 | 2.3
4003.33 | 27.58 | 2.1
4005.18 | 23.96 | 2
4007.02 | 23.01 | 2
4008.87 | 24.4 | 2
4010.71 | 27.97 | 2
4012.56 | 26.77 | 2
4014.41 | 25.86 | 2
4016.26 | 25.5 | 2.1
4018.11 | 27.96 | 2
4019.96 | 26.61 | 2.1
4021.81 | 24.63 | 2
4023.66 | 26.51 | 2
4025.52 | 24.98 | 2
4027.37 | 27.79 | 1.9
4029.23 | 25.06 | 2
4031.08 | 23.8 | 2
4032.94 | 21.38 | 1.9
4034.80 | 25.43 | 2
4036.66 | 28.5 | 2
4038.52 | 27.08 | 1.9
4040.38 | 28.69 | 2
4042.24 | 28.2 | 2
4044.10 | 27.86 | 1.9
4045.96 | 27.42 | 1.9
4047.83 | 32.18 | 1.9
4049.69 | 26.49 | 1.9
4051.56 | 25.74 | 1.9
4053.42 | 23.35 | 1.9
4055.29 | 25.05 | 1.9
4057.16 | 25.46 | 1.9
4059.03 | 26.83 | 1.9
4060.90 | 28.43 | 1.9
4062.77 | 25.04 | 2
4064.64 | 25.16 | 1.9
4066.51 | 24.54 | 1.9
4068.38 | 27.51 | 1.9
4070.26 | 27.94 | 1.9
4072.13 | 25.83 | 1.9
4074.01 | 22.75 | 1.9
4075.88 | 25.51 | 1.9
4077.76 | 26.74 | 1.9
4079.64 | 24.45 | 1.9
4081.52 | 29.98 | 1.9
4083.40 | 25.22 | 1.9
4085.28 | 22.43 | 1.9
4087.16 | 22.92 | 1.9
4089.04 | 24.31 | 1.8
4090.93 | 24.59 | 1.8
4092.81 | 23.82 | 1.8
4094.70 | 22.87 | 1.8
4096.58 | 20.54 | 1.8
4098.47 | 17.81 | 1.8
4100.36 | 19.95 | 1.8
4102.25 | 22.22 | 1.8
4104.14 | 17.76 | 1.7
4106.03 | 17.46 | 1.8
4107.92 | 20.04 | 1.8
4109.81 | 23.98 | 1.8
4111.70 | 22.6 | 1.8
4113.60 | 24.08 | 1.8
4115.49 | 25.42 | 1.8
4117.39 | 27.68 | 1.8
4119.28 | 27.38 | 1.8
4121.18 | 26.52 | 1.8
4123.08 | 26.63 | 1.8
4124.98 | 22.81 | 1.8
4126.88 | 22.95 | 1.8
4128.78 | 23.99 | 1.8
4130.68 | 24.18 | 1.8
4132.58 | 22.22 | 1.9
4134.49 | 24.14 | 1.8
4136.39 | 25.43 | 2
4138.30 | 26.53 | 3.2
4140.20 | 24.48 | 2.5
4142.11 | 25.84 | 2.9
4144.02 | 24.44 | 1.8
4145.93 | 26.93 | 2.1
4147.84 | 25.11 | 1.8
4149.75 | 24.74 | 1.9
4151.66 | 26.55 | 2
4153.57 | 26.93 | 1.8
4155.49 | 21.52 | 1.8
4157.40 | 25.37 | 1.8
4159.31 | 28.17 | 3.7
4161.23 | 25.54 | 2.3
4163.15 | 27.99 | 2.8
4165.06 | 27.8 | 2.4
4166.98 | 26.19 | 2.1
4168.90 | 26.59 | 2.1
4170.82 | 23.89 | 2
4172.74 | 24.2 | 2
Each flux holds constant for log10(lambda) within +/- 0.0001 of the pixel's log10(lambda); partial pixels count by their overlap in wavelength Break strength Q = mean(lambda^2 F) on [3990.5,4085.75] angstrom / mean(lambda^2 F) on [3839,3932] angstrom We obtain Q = 1.35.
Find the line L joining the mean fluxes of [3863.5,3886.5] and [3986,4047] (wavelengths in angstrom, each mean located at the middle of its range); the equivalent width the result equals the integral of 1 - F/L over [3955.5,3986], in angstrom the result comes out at 5.91 angstrom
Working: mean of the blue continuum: 20.4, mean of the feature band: 19.3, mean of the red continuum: 25.6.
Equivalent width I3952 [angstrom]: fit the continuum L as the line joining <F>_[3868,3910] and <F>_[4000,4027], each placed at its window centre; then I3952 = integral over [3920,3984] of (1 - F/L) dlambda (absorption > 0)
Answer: 6.9 angstrom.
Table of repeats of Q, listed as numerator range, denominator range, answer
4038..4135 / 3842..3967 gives 1.31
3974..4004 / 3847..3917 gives 1.21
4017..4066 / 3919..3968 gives 1.35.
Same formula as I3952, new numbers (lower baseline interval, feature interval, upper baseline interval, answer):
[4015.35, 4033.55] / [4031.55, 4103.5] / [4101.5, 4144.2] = -1.2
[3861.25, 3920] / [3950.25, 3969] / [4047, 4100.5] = 2.2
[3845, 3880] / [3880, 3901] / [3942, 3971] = 3.4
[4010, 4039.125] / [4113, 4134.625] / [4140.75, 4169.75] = 0.9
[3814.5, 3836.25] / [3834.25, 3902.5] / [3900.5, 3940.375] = -1.2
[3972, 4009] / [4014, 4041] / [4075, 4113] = -3.4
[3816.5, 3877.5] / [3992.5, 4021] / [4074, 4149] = -4.8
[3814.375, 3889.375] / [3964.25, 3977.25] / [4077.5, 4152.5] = 3.5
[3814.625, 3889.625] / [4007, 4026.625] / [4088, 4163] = -3.8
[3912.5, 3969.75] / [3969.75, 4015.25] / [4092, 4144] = -3.5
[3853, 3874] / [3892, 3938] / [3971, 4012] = 2.6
